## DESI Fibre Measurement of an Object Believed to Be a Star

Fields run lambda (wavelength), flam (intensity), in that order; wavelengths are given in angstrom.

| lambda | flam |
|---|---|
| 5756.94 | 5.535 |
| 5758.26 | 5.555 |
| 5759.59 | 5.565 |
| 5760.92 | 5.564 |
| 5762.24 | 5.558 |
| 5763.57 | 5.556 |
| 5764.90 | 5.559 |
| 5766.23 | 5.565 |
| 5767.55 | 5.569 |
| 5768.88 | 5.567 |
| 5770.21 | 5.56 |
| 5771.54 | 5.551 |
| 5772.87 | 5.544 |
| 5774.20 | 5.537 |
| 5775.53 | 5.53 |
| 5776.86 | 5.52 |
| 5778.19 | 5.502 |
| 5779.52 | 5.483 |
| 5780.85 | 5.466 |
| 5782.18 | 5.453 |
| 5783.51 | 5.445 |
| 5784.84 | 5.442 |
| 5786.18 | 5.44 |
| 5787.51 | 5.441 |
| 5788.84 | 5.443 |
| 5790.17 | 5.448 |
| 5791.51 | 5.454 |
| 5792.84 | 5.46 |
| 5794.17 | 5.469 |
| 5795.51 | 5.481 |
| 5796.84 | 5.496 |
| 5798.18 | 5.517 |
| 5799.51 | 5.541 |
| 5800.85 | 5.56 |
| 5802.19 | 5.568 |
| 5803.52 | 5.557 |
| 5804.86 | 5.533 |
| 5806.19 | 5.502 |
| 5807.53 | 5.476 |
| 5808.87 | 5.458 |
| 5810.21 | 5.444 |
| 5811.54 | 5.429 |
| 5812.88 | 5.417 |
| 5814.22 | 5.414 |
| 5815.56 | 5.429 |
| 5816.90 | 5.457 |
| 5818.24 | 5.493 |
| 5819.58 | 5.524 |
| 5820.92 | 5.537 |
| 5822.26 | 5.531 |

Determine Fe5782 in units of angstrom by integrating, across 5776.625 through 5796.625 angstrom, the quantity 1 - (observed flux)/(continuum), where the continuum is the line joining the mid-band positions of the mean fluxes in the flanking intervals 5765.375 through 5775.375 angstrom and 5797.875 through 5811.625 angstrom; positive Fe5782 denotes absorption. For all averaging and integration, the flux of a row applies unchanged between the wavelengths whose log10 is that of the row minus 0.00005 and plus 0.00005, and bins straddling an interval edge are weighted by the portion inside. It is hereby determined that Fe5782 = 0.3 angstrom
